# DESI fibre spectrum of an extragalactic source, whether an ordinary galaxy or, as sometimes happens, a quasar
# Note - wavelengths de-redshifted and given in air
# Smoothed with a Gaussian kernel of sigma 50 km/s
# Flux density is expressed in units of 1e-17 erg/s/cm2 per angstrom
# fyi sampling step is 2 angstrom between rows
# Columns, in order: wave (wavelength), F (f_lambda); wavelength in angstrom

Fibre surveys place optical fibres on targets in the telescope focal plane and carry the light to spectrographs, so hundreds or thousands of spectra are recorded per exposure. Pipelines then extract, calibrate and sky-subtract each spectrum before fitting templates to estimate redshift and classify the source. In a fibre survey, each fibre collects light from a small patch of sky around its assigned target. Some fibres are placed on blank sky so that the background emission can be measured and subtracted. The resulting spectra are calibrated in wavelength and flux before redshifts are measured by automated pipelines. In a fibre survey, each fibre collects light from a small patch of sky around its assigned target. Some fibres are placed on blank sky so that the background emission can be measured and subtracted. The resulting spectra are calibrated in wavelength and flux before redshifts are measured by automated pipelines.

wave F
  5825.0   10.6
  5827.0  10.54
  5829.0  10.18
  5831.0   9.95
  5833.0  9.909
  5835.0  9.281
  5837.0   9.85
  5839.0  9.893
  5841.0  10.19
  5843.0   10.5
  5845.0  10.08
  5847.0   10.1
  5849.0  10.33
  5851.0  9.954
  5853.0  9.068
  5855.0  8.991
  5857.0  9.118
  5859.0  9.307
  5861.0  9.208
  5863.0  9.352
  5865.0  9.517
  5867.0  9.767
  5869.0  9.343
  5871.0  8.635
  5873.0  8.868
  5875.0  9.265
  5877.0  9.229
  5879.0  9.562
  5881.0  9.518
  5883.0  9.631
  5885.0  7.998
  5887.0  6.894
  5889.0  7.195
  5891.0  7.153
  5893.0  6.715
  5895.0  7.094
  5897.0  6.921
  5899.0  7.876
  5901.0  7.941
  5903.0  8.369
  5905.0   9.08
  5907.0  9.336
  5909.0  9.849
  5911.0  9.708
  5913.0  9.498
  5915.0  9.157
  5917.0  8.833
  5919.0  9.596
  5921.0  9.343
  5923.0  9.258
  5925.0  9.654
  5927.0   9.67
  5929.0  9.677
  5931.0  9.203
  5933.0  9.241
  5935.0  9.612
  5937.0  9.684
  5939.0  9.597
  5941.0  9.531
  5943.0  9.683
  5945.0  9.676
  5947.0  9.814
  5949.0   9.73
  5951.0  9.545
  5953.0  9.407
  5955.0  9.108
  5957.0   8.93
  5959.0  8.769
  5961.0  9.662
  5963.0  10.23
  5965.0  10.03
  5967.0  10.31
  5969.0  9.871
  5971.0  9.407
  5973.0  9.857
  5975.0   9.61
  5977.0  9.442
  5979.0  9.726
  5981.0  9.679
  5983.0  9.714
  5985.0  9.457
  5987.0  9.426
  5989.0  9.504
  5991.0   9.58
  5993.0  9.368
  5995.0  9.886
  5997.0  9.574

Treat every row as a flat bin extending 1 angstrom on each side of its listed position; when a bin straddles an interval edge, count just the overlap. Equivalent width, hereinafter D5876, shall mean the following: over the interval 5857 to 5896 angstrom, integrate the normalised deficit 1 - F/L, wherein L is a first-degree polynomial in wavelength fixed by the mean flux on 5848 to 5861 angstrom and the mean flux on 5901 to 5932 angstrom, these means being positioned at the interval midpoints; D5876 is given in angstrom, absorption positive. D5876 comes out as 3.06 angstrom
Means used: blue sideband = 9.44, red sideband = 9.3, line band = 8.66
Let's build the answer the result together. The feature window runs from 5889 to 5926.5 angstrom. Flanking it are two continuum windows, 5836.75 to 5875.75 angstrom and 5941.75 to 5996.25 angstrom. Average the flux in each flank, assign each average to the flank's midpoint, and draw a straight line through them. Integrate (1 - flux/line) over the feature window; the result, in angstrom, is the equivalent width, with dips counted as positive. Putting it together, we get 3.8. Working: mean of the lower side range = 9.56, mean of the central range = 8.61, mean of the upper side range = 9.61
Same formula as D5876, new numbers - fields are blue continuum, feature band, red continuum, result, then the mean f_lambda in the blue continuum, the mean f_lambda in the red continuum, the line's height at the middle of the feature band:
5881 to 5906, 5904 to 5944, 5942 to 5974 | -3.7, 7.81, 9.63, 8.67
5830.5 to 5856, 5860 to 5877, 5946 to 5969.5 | 1.0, 9.85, 9.61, 9.8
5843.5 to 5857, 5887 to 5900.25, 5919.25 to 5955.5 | 3.4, 9.73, 9.53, 9.63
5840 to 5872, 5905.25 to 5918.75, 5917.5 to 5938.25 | 0.2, 9.59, 9.48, 9.5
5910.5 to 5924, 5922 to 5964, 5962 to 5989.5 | 0.0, 9.33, 9.74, 9.51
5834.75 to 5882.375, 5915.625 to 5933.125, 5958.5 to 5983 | 0.5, 9.54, 9.74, 9.66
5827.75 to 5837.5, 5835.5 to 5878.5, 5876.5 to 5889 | -1.3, 9.85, 8.66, 9.27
